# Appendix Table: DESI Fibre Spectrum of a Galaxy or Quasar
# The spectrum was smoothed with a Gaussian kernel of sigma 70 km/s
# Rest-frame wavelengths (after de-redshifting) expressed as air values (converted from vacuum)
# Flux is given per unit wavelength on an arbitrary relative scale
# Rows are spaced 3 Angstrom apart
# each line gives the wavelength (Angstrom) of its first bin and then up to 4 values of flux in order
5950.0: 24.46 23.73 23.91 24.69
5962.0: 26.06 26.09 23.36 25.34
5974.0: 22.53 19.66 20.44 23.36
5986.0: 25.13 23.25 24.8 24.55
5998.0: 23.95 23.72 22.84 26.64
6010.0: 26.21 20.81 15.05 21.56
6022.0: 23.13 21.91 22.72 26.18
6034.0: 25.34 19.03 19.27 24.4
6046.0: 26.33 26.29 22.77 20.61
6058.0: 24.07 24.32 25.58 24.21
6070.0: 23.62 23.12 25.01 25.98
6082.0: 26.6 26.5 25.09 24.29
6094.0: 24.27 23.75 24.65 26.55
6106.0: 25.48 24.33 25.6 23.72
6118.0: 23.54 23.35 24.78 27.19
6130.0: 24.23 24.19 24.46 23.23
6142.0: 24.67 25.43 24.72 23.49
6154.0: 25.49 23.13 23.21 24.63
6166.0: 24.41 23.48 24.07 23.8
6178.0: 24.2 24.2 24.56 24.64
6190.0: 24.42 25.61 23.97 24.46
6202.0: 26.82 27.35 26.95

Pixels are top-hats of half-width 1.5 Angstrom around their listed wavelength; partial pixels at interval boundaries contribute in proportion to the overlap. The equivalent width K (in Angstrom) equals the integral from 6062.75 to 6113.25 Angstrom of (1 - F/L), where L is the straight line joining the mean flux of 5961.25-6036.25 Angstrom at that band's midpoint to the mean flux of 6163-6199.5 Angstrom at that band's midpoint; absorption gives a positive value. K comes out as -2.5 Angstrom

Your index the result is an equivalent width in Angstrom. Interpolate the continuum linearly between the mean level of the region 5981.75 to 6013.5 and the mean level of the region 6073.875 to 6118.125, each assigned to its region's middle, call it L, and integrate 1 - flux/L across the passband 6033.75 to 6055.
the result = 1.36 Angstrom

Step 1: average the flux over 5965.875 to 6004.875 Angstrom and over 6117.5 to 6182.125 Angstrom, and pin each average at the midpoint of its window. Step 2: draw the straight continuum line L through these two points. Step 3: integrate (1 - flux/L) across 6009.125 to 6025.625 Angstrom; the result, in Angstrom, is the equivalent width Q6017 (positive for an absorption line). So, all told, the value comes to 1.6 Angstrom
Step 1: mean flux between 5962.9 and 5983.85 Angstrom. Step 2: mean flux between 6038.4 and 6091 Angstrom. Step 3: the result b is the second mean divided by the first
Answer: 1.06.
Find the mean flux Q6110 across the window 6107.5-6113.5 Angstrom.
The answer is 25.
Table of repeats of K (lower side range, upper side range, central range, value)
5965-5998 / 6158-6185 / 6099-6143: -1.5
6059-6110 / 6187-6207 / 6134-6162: 1.1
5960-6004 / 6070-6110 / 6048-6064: 0.6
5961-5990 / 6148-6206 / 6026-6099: -0.6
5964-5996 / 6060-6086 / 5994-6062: 3.2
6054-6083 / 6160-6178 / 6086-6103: -0.3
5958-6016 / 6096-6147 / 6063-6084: -0.5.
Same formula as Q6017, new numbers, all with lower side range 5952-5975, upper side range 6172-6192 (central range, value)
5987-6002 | 0.24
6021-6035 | 0.36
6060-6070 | -0.05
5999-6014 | 0.20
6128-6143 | 0.07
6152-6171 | 0.23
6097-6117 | -0.44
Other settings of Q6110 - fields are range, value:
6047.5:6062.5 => 23.6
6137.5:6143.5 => 23.9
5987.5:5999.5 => 24.1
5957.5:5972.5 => 25.1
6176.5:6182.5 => 24.2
